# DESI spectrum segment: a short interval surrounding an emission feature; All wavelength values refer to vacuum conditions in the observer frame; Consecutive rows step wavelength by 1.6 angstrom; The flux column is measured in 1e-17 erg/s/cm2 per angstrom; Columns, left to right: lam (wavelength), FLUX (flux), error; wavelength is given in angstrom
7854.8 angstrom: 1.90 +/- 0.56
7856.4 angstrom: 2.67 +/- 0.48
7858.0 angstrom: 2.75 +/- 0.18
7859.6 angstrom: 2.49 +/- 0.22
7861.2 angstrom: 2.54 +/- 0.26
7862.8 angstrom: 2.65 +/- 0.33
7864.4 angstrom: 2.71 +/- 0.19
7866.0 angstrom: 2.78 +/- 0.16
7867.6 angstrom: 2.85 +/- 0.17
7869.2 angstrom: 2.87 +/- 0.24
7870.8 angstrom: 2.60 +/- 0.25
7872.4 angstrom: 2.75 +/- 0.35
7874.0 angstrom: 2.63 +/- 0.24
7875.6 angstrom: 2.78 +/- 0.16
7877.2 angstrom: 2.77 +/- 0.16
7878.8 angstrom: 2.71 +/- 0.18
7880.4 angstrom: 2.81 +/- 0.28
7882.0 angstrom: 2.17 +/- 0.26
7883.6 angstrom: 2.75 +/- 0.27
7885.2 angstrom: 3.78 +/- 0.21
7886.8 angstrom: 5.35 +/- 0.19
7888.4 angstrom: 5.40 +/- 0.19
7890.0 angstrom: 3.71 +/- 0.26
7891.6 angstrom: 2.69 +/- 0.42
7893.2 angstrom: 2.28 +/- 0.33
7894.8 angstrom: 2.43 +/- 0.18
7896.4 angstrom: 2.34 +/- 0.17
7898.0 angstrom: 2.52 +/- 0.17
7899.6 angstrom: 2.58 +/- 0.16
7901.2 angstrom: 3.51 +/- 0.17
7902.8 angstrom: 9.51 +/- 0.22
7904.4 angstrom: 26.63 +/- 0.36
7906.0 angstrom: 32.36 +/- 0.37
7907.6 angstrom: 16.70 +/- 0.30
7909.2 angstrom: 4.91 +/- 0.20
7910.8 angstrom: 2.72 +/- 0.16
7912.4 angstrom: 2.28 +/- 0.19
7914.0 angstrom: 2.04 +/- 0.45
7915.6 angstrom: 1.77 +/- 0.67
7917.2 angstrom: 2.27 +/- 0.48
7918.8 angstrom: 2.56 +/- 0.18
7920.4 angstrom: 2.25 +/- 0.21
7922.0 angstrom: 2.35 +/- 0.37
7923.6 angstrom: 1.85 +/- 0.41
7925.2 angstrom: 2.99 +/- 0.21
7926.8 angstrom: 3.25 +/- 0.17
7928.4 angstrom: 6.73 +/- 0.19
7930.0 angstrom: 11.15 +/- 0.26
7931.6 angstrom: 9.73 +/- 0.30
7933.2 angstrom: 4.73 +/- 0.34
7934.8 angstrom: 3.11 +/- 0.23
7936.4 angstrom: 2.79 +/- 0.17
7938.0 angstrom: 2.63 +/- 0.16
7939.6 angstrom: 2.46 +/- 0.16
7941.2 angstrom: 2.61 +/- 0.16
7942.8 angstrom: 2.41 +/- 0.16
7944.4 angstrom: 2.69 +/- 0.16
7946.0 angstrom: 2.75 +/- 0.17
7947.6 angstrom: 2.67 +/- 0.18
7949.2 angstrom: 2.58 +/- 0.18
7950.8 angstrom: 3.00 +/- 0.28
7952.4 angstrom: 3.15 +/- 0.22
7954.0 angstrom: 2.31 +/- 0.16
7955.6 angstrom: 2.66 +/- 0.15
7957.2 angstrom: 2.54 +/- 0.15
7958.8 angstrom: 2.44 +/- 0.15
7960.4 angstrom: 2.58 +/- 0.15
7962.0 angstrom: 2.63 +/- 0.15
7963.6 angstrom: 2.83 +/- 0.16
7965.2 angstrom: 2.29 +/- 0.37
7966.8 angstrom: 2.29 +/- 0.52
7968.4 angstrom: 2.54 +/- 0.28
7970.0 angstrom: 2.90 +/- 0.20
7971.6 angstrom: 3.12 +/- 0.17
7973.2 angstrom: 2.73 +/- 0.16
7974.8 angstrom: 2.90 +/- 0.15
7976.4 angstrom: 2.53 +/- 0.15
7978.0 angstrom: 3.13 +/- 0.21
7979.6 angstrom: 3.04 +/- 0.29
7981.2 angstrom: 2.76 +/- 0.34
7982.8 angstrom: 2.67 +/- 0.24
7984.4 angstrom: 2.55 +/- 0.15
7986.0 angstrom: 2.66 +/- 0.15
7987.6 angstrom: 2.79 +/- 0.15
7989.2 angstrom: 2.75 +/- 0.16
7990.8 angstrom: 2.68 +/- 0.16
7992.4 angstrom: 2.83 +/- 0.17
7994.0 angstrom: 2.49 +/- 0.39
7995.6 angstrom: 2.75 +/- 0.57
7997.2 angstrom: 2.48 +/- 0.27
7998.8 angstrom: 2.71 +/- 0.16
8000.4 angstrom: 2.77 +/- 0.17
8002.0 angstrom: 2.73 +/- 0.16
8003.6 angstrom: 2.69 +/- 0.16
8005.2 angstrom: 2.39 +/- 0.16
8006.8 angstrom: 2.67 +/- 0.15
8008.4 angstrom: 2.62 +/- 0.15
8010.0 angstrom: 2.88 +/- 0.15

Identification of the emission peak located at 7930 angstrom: [N II]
